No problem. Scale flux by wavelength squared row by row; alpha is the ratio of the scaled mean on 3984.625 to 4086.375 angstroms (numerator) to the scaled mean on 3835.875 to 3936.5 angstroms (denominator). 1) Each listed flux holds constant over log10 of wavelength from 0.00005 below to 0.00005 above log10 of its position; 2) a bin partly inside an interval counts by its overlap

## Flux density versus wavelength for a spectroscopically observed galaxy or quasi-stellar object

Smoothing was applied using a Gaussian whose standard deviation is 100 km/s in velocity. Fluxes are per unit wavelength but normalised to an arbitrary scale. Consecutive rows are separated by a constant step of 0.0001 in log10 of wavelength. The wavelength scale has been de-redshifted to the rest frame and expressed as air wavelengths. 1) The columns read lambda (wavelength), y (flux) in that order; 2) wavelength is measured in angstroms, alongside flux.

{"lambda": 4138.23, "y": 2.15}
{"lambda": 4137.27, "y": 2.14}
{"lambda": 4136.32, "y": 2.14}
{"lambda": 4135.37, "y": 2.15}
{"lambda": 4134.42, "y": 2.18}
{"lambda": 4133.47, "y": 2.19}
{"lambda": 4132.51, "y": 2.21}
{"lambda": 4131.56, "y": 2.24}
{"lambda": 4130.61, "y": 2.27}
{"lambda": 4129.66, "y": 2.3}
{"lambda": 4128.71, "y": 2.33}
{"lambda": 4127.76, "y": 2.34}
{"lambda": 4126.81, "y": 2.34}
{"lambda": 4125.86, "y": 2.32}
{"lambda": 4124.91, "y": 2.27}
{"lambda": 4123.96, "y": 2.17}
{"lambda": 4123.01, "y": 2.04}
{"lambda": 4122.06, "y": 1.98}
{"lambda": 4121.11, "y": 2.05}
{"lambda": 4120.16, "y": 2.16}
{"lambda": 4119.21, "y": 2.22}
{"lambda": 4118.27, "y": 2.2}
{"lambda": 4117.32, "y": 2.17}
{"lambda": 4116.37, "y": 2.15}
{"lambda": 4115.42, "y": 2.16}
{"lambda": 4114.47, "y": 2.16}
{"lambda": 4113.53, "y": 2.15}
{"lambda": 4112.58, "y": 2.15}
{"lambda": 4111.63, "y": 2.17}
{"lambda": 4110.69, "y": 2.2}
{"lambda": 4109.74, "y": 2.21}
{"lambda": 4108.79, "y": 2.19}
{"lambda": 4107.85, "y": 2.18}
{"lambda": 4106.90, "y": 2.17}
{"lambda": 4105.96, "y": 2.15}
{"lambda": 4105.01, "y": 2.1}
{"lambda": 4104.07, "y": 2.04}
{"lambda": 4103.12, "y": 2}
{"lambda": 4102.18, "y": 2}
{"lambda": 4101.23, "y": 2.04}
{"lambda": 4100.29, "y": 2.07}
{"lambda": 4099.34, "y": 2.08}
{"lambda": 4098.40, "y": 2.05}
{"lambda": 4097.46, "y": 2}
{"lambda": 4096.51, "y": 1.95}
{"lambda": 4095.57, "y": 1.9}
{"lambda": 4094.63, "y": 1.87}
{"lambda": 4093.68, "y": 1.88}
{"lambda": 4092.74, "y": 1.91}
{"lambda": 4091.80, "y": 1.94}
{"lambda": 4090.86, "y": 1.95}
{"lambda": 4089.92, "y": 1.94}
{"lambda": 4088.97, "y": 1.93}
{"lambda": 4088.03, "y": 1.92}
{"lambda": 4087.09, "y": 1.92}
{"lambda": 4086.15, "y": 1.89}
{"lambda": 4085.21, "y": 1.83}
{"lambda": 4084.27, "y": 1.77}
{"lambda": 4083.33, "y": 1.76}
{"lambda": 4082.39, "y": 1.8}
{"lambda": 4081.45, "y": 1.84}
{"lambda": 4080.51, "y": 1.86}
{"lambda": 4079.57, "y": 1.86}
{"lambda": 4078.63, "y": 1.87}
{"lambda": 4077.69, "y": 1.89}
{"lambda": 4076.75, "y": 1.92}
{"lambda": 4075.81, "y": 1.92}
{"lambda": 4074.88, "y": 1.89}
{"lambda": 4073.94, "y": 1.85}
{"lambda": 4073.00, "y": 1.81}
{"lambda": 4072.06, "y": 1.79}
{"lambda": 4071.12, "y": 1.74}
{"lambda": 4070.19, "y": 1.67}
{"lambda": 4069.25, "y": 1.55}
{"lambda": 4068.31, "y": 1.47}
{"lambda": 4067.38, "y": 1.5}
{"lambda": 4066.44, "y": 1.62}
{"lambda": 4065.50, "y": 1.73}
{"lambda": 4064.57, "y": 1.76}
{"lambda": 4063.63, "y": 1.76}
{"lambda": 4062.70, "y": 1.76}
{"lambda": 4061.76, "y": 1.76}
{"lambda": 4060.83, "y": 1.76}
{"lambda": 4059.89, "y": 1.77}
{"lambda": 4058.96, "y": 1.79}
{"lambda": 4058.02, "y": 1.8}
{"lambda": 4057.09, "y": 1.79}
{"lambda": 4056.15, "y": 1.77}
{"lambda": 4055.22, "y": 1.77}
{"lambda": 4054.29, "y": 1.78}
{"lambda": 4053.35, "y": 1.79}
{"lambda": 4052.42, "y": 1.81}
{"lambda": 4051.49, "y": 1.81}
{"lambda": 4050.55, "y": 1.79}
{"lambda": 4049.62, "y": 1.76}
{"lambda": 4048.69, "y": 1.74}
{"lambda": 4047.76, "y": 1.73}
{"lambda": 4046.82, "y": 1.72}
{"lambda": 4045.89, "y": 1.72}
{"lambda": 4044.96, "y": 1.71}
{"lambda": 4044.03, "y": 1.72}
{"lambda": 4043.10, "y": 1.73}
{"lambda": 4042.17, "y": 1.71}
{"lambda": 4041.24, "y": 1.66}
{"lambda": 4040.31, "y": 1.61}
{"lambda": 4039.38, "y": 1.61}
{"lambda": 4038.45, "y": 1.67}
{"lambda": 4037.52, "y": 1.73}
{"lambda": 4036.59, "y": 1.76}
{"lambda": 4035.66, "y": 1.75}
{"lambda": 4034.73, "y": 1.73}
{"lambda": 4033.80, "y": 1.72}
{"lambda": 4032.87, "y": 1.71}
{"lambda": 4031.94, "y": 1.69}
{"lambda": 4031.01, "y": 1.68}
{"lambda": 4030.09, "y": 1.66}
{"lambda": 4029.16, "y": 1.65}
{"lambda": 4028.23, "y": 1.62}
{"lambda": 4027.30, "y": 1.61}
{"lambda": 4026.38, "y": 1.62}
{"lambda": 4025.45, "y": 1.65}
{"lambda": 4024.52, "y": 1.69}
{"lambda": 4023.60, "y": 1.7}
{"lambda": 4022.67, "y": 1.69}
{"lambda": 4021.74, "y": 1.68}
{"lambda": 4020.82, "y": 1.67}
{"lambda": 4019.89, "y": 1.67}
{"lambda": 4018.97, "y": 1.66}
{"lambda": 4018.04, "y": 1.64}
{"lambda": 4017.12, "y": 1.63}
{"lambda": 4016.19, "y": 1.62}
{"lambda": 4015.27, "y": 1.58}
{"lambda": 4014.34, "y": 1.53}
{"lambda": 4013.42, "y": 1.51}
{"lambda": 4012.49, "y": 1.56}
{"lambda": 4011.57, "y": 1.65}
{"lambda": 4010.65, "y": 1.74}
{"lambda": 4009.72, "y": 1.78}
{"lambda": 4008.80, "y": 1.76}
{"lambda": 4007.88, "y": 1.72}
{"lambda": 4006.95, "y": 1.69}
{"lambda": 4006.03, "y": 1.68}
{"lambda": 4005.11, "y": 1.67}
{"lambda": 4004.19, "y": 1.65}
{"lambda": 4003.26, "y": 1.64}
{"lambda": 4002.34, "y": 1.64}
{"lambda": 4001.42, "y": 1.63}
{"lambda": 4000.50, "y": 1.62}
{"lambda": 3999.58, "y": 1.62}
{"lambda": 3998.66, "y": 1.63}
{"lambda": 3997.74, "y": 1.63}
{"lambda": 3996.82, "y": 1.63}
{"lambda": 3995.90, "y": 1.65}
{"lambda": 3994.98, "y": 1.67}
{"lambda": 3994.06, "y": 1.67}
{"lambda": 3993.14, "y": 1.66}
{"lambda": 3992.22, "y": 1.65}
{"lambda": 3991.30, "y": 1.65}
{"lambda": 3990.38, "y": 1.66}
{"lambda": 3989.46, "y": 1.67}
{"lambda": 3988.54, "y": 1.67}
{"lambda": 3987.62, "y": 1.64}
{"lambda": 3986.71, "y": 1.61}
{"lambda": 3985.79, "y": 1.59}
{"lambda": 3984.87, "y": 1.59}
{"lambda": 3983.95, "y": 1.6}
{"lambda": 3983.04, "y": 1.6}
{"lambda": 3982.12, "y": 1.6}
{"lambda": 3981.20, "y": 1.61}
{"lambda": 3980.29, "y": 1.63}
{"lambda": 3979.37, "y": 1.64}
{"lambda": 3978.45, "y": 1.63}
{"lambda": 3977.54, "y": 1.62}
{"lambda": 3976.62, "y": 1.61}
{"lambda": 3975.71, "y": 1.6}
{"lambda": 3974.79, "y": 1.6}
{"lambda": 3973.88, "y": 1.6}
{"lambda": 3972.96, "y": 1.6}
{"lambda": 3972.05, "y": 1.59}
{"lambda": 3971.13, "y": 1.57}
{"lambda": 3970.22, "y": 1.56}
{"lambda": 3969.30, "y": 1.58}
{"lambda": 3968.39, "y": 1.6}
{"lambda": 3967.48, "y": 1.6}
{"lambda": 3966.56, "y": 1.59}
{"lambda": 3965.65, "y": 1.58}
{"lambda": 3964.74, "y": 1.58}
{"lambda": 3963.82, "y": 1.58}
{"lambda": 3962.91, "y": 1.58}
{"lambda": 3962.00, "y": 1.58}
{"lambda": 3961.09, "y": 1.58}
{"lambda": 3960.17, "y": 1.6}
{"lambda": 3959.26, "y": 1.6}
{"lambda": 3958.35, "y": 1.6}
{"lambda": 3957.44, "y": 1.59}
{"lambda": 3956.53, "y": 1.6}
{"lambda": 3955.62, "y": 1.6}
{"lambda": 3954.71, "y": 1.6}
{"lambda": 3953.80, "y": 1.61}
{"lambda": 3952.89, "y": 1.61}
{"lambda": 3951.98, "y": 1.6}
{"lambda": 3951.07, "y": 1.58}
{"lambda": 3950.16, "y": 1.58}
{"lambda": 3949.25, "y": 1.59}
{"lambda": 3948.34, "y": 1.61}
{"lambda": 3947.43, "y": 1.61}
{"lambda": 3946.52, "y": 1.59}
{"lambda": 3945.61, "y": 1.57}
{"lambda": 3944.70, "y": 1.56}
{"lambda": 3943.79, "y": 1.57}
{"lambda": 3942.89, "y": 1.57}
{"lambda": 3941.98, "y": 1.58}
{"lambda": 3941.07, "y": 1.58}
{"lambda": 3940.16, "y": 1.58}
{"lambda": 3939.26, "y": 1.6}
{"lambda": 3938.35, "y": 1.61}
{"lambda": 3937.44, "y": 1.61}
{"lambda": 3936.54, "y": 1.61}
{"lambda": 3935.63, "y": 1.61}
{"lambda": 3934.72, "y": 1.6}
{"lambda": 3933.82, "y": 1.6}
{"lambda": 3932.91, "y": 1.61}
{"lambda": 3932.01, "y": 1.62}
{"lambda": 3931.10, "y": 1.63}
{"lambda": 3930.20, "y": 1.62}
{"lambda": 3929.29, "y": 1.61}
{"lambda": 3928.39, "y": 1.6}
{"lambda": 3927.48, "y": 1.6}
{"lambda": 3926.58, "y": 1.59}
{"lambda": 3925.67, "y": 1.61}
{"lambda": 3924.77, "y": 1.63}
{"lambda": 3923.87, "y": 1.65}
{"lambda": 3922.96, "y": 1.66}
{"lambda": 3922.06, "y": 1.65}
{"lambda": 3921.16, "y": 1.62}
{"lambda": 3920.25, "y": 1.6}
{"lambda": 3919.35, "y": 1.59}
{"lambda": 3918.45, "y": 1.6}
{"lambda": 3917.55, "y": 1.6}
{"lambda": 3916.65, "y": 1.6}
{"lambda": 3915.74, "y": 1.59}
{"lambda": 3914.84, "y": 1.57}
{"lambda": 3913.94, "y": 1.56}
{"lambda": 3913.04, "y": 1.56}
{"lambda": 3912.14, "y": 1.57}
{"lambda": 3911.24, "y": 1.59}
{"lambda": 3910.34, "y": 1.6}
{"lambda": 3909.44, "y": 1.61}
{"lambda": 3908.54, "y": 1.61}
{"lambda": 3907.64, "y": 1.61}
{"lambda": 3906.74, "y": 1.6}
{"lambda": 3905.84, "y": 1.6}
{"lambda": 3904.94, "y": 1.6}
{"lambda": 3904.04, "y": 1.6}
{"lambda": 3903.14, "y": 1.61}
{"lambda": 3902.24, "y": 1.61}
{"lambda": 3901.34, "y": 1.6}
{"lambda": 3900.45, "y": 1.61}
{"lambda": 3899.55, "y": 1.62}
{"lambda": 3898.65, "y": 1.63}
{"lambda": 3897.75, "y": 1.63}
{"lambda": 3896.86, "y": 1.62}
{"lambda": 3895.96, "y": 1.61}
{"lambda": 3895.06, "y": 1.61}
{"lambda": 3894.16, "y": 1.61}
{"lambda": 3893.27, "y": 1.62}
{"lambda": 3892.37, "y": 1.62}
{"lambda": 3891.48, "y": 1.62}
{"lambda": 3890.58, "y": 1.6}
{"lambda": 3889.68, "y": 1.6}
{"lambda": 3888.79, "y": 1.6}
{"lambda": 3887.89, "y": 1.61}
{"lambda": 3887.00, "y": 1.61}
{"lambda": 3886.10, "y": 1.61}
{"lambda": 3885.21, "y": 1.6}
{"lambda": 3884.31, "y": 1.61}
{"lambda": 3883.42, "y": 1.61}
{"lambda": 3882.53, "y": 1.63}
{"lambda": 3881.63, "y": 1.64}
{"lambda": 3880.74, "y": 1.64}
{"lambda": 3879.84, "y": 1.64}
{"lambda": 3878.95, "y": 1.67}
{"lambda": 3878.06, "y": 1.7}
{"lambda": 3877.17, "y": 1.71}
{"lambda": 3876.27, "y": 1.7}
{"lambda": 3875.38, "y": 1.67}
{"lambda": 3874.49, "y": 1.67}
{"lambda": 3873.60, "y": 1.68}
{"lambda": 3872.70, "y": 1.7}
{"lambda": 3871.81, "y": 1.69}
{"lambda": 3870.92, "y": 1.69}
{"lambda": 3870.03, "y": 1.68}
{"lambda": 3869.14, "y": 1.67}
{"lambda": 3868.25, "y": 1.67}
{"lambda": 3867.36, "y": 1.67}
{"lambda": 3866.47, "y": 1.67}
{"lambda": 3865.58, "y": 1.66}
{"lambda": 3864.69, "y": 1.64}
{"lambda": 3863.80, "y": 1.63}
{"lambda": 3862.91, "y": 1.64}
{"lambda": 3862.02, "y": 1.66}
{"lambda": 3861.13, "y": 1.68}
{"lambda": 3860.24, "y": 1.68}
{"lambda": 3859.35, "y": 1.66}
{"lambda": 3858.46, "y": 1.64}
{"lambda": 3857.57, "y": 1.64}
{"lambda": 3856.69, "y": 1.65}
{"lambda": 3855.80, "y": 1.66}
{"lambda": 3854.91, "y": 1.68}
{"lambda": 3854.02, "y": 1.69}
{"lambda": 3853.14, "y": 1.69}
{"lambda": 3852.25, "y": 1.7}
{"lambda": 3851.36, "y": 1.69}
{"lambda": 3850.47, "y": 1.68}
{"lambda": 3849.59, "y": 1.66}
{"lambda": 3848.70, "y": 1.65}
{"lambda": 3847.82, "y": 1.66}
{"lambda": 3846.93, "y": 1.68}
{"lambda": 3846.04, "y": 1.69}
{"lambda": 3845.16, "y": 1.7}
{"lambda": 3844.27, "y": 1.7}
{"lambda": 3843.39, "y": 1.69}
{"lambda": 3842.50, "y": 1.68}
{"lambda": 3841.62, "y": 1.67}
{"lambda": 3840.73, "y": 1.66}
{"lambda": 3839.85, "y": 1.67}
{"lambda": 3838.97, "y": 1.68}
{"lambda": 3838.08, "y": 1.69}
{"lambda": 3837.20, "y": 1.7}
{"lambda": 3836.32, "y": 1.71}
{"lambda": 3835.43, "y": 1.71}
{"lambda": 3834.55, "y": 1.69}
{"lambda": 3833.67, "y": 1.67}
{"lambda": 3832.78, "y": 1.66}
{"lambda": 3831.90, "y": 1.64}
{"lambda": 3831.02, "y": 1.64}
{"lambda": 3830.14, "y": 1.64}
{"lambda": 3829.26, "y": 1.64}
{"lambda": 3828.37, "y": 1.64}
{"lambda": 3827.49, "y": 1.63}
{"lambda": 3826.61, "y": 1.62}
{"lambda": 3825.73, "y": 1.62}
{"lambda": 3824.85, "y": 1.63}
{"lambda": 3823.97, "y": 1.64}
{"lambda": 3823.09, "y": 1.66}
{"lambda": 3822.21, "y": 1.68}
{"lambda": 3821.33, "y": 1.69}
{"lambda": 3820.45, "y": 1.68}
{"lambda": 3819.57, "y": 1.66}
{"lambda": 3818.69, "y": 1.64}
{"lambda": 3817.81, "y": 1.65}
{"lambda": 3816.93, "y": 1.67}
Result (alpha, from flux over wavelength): 1.12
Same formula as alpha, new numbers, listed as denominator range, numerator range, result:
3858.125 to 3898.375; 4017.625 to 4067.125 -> 1.13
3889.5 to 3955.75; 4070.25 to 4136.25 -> 1.40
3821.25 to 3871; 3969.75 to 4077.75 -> 1.10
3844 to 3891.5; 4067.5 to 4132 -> 1.36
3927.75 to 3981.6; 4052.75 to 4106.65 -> 1.24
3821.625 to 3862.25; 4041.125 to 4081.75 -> 1.18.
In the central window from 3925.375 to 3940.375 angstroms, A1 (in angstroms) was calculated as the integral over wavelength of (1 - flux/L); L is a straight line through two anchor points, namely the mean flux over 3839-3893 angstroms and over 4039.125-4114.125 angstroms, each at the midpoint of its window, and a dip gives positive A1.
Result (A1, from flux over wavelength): 1.0 angstroms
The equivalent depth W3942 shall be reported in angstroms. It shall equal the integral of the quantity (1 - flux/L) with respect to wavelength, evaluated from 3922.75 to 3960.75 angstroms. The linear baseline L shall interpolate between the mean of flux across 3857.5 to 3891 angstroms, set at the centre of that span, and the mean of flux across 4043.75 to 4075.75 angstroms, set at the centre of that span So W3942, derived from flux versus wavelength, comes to 1.9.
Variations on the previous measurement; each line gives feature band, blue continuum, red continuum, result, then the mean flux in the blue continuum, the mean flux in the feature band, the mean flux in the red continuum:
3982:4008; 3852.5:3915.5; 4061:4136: 2.6 angstroms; 1.63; 1.64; 1.99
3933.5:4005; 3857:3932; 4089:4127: 7.2 angstroms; 1.63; 1.61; 2.09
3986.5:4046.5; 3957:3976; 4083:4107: 2.4 angstroms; 1.59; 1.66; 1.96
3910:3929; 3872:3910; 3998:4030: 0.4 angstroms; 1.63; 1.6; 1.65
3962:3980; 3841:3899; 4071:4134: 2.2 angstroms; 1.65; 1.6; 2.04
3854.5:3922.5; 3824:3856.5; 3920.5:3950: 0.2 angstroms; 1.67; 1.63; 1.6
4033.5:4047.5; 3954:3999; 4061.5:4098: 0.3 angstroms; 1.61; 1.7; 1.82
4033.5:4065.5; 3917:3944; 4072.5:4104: 1.7 angstroms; 1.61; 1.74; 1.91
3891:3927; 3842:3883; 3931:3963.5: 0.5 angstroms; 1.67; 1.61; 1.59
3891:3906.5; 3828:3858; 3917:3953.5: 0.2 angstroms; 1.67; 1.61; 1.6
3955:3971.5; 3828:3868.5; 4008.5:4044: 0.8 angstroms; 1.67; 1.59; 1.67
